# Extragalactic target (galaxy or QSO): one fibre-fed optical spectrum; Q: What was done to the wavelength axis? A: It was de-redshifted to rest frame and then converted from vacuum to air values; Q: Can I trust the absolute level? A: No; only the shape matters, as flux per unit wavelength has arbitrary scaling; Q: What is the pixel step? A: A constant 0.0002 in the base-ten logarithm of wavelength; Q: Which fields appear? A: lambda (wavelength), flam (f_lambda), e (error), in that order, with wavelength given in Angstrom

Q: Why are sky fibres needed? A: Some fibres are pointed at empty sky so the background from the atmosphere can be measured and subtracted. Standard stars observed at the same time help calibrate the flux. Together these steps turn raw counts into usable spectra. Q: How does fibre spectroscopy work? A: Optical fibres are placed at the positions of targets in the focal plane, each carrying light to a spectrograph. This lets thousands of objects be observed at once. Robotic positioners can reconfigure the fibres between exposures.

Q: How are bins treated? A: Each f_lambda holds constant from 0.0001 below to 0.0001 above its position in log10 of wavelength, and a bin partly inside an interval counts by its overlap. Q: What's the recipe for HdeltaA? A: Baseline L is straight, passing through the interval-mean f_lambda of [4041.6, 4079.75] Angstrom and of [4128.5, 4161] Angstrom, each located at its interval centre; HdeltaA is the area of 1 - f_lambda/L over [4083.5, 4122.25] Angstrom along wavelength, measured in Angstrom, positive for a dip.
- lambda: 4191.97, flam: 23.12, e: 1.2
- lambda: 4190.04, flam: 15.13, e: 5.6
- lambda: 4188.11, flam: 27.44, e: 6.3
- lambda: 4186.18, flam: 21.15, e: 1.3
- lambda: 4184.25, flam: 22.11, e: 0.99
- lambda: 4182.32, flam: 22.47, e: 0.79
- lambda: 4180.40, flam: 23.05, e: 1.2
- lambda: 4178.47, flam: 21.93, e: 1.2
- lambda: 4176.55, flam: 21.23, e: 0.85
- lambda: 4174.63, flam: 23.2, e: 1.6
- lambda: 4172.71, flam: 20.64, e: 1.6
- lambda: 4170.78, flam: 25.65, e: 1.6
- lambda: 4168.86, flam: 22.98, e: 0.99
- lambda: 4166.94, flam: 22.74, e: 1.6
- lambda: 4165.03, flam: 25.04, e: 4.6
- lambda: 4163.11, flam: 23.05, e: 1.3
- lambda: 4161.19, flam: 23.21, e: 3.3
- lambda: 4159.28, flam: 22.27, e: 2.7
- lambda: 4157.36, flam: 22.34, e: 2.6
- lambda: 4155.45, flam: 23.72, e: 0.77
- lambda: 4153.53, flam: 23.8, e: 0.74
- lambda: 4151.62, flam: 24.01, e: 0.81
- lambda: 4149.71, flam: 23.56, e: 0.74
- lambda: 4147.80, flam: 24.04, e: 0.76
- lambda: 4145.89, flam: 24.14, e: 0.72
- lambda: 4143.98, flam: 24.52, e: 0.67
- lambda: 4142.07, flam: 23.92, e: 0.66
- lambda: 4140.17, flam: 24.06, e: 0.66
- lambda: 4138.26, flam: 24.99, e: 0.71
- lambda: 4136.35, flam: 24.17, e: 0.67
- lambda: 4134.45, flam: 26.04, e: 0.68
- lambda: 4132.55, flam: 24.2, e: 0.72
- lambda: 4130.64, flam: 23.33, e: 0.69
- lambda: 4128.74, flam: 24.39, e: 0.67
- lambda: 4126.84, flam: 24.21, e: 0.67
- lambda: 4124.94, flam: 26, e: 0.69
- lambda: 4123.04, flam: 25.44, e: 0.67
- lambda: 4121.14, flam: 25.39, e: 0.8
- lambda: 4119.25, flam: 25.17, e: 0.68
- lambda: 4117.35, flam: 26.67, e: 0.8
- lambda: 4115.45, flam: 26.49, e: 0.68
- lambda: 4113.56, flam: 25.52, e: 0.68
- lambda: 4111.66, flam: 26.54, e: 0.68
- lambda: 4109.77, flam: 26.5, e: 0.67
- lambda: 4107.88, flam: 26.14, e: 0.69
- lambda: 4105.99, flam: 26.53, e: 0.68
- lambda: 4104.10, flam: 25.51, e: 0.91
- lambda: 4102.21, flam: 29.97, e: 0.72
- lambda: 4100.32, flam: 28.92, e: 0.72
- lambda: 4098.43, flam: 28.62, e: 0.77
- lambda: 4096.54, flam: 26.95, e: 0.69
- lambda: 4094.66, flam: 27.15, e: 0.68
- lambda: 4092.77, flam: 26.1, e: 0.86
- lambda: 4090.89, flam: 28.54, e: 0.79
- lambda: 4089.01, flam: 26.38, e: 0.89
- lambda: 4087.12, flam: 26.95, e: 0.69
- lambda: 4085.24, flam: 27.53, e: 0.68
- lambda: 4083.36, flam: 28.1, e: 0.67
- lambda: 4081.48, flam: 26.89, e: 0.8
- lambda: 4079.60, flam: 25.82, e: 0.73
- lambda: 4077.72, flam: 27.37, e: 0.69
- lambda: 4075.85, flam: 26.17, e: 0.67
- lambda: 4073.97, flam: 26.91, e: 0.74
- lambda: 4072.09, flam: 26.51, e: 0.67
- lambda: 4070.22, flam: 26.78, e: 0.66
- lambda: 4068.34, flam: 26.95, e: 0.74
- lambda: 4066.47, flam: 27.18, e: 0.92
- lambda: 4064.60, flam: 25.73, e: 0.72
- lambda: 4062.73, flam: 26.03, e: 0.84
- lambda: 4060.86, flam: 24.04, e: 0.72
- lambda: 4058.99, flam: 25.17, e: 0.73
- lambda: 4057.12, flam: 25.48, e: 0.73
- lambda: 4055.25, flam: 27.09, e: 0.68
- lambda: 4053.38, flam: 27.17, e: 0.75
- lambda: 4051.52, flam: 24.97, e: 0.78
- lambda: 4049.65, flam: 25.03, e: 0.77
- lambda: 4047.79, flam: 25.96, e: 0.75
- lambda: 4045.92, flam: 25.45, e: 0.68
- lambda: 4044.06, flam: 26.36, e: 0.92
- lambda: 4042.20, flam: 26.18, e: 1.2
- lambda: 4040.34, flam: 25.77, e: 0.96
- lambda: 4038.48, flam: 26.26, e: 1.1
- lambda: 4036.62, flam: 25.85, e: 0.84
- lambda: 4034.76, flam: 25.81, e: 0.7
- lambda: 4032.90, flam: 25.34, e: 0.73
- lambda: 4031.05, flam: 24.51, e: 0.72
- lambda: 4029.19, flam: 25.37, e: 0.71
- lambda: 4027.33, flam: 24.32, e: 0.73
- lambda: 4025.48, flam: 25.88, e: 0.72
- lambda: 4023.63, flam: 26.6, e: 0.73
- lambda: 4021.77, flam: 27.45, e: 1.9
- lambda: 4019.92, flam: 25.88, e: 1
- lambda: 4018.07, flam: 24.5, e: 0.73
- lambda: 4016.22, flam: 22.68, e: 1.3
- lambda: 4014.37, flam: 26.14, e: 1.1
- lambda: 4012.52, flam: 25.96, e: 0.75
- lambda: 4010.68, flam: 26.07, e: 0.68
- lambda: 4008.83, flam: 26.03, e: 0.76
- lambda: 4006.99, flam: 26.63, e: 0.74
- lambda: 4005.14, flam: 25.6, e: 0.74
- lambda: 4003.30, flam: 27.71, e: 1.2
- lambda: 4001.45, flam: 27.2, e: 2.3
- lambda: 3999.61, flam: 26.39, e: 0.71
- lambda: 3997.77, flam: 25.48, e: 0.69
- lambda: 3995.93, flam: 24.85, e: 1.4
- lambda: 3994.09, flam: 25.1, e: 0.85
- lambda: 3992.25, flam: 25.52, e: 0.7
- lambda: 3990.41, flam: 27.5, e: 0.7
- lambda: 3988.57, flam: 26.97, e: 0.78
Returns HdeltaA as -2.9 Angstrom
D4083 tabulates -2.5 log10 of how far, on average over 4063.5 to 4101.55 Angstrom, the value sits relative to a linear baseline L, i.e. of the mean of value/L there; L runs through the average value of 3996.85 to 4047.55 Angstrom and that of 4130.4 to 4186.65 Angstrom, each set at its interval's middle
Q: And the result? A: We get -0.10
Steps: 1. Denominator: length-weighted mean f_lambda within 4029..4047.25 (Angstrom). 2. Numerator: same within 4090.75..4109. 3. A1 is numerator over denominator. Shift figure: 1.07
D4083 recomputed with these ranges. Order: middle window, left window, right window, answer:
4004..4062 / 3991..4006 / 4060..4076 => 0.02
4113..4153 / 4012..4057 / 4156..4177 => -0.05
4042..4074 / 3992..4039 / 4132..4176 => -0.04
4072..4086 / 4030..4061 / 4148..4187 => -0.08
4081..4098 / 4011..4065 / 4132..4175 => -0.10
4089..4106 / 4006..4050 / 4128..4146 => -0.11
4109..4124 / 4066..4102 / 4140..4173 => -0.02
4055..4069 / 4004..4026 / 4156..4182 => -0.04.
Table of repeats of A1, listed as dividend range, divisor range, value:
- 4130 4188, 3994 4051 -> 0.91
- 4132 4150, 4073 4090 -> 0.91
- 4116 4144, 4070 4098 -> 0.92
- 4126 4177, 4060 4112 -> 0.88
